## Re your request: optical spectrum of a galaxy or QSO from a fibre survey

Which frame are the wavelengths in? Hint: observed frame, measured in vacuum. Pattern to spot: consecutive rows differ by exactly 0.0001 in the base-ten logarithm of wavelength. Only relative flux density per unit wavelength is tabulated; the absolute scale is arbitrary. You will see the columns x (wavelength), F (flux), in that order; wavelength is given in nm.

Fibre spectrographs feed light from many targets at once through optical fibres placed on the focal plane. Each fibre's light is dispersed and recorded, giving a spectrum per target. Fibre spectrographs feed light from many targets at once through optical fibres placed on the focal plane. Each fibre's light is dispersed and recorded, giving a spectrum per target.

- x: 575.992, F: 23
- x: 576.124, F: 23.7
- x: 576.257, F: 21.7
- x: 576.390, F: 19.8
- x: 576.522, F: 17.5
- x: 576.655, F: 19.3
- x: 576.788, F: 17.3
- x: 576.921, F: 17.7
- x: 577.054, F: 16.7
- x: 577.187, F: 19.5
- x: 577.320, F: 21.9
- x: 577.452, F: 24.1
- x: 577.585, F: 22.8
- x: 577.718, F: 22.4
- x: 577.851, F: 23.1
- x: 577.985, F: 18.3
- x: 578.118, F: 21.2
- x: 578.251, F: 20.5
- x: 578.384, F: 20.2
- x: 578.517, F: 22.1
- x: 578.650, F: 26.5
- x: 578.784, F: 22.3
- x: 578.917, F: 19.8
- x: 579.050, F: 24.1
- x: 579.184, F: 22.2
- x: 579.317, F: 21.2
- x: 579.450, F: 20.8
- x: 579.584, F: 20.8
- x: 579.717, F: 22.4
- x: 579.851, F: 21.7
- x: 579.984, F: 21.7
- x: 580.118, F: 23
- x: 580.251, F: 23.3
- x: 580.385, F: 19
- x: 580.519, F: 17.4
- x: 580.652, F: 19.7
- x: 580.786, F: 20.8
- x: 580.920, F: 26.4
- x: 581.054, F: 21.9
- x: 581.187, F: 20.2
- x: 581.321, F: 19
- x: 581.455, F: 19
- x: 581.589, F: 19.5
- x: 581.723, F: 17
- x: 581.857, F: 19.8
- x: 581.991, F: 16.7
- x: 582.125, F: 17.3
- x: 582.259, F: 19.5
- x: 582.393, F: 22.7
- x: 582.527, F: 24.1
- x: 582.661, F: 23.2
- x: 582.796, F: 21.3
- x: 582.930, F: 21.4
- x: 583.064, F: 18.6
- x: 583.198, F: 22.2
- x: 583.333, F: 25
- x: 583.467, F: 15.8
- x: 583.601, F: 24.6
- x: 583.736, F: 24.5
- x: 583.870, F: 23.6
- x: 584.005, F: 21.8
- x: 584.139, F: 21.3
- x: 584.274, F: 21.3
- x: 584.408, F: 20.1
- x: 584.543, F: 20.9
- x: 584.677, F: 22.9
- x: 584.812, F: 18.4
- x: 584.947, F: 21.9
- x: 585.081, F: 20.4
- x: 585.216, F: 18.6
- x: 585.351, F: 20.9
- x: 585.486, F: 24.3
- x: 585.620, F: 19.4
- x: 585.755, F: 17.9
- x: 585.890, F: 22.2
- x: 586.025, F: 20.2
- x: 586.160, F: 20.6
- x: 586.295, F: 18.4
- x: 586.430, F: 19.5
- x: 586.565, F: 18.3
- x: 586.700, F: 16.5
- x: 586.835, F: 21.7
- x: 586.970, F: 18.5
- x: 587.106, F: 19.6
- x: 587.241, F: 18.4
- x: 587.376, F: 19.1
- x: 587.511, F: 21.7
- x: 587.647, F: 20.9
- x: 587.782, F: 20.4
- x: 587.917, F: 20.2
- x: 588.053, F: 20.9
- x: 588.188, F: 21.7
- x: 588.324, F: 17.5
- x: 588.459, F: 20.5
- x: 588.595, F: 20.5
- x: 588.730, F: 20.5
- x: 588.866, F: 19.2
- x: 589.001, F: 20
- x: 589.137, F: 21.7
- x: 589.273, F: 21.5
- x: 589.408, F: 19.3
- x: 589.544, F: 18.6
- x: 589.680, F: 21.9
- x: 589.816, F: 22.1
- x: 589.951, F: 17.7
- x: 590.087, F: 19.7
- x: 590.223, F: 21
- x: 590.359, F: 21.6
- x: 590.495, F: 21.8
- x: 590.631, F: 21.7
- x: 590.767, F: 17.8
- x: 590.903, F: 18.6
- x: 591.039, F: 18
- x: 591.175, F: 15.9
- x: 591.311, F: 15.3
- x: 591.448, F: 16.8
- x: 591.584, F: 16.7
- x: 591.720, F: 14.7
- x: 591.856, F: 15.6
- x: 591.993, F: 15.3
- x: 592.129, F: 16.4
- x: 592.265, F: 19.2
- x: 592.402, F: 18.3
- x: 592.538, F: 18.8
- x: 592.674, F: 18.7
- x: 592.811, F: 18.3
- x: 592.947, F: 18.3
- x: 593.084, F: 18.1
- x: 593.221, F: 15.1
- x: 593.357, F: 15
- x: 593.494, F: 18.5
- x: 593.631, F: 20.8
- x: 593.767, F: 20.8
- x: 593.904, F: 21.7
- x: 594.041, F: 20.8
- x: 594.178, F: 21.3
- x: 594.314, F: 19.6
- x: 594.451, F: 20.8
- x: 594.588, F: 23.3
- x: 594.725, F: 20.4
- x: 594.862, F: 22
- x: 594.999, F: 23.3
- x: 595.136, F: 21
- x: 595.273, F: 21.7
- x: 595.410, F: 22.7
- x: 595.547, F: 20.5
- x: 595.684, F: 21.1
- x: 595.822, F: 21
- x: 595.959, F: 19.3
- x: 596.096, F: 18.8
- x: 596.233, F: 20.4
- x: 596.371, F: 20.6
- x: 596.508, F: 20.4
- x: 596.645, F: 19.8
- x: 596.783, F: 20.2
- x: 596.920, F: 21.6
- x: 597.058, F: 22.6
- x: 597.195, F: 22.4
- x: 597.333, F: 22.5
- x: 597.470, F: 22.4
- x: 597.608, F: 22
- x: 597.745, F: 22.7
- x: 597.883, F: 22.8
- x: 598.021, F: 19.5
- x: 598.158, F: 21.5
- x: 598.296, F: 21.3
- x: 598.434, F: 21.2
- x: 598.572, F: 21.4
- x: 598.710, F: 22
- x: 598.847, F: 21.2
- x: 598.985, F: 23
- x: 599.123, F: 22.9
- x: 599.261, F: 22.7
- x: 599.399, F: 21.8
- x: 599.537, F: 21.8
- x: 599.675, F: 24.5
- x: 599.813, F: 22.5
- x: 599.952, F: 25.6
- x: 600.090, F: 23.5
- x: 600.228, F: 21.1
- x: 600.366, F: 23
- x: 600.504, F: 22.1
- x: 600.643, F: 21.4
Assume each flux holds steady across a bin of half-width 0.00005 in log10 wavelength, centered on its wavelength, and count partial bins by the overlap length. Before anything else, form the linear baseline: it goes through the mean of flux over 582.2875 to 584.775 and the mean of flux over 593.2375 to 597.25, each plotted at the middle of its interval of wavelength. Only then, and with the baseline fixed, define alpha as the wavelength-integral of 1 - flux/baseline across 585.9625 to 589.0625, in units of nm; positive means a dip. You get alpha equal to 0.246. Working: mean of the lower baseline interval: 21.9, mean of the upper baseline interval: 20.7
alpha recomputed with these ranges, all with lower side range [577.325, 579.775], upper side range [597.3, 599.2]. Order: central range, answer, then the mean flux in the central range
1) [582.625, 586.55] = 0.161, 21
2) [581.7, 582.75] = 0.083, 20.2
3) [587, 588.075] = 0.091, 20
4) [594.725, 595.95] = 0.023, 21.5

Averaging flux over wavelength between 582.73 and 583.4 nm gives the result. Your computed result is 21.7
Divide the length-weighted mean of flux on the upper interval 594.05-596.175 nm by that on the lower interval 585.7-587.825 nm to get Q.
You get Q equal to 1.1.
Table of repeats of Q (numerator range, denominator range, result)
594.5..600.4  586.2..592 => 1.13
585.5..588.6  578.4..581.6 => 0.92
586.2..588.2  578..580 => 0.90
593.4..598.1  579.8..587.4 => 1.03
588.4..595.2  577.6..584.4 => 0.91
